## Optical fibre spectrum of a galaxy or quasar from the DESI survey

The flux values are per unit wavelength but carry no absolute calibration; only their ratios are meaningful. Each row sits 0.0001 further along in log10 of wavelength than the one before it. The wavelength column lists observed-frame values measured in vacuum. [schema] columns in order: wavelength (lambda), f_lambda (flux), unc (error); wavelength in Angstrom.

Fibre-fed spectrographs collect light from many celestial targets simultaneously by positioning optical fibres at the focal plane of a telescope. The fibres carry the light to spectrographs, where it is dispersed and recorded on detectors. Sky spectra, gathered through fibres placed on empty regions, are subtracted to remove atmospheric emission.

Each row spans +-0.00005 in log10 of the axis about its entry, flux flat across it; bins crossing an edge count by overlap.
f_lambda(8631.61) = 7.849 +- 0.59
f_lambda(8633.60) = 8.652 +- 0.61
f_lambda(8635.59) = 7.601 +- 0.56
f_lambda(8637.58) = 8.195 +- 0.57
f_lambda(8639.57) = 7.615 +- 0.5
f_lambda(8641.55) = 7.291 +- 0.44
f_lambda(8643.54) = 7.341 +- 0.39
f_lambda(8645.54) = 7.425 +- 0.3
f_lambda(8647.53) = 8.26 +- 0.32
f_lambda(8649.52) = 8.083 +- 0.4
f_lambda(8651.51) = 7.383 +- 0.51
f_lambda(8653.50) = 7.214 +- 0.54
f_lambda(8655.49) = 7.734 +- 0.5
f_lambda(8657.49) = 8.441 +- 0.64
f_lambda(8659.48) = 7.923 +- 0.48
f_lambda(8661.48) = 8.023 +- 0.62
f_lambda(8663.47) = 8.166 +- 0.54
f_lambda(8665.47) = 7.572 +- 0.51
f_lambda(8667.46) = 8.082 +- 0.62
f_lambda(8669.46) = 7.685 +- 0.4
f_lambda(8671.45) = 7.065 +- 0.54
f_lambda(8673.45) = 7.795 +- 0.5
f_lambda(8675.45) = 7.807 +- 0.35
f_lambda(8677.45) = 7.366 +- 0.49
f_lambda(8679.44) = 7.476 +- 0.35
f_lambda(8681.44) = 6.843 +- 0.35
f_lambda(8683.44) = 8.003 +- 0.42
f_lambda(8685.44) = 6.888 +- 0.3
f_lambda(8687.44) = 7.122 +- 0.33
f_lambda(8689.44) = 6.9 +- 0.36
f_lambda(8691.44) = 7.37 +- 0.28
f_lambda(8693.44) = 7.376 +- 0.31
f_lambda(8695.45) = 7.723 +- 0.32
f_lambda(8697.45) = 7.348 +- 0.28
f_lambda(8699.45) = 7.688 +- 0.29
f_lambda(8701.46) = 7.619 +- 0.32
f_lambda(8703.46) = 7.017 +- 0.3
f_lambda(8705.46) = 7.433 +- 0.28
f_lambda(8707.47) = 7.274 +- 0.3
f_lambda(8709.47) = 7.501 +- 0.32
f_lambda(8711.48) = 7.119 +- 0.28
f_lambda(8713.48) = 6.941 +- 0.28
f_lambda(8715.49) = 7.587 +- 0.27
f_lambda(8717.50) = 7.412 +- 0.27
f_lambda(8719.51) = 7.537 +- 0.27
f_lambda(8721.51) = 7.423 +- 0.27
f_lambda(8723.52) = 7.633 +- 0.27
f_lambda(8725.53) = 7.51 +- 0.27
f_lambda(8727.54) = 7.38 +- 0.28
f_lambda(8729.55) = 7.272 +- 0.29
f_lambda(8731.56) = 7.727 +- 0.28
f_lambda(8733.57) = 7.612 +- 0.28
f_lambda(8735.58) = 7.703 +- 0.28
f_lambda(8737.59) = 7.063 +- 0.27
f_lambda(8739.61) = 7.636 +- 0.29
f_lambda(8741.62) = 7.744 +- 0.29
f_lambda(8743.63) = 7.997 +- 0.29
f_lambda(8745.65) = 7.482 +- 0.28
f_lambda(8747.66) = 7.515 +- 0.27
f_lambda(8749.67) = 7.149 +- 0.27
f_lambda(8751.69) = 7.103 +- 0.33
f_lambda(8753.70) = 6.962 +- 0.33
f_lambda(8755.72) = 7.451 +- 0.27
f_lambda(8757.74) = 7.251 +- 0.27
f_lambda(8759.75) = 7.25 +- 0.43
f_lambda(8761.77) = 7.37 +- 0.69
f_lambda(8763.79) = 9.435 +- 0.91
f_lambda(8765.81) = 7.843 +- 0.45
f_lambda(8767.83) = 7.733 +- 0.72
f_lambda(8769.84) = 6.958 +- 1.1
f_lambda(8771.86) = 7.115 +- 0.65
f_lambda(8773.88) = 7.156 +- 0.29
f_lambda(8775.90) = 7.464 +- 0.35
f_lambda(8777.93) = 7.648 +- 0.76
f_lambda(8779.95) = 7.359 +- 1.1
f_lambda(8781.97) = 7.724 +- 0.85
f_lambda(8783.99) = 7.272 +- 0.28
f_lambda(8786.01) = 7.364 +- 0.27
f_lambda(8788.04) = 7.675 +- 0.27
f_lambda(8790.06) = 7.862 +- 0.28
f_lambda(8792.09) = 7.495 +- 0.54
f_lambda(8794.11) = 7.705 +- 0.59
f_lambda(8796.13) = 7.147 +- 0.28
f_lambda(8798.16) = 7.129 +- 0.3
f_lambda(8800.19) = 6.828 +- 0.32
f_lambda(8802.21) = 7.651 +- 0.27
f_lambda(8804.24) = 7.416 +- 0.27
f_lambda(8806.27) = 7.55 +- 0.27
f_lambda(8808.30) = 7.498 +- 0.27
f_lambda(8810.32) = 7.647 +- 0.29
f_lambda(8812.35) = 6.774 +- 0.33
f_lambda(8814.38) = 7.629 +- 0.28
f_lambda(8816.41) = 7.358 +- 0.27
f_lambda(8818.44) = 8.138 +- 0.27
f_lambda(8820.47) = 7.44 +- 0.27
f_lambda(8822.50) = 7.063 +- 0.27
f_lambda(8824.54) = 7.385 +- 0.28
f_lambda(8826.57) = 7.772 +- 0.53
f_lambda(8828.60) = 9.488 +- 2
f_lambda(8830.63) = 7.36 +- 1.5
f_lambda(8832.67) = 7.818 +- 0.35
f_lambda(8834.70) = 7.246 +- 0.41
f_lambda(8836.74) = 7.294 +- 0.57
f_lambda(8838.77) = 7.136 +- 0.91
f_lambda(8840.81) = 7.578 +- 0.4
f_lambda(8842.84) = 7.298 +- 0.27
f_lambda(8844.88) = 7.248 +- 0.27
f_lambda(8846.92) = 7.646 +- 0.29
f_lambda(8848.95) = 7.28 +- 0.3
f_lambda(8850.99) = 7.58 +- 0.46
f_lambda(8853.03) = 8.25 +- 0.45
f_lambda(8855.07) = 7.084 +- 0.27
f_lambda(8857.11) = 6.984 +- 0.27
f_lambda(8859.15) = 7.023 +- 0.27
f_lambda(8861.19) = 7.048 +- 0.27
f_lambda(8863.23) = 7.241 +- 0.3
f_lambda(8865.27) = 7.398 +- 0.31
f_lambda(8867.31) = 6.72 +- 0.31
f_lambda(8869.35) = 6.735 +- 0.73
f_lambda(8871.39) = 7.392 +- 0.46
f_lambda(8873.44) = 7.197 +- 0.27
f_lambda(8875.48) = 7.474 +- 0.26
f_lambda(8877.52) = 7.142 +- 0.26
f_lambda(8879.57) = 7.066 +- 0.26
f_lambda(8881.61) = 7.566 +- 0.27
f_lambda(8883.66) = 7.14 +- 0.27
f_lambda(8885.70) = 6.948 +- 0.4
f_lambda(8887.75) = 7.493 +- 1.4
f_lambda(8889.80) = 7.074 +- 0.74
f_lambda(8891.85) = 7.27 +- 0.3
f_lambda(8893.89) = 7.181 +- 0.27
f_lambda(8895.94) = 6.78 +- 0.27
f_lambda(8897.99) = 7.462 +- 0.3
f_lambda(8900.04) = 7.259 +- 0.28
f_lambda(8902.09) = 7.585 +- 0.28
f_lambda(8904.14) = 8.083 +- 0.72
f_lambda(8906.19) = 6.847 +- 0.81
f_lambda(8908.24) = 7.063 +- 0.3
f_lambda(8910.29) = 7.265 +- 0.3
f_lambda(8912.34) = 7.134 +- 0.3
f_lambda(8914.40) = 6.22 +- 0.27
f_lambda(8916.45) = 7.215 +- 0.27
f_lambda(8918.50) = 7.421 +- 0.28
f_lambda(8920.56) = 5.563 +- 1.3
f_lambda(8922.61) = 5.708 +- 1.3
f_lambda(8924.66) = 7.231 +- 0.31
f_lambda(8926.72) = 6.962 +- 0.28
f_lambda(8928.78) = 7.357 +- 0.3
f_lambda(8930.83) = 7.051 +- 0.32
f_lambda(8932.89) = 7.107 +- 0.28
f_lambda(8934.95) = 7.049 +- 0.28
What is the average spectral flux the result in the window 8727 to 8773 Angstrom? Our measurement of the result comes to 7.51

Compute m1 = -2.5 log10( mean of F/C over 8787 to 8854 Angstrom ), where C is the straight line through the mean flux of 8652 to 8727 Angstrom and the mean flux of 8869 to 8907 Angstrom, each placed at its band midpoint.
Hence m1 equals -0.03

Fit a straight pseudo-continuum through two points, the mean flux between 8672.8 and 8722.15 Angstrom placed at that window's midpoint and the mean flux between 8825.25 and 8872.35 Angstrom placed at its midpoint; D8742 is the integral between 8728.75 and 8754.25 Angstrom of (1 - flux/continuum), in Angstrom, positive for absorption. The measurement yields -0.3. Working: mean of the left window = 7.38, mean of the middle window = 7.47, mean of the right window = 7.42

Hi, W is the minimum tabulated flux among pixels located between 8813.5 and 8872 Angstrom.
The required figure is 6.72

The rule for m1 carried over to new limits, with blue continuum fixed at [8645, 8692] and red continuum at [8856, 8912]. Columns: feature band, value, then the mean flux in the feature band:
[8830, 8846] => -0.01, 7.37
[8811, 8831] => -0.05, 7.65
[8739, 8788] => -0.01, 7.5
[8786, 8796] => -0.03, 7.6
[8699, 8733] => 0.02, 7.41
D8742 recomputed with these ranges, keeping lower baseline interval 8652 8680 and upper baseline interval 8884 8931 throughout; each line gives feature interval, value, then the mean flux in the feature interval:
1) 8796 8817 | 0.0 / 7.34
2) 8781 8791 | -0.2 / 7.58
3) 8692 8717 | 0.8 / 7.38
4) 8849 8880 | -0.2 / 7.23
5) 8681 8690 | 0.6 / 7.18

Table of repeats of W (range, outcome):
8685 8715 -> 6.888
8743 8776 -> 6.958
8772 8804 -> 6.828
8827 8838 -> 7.246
